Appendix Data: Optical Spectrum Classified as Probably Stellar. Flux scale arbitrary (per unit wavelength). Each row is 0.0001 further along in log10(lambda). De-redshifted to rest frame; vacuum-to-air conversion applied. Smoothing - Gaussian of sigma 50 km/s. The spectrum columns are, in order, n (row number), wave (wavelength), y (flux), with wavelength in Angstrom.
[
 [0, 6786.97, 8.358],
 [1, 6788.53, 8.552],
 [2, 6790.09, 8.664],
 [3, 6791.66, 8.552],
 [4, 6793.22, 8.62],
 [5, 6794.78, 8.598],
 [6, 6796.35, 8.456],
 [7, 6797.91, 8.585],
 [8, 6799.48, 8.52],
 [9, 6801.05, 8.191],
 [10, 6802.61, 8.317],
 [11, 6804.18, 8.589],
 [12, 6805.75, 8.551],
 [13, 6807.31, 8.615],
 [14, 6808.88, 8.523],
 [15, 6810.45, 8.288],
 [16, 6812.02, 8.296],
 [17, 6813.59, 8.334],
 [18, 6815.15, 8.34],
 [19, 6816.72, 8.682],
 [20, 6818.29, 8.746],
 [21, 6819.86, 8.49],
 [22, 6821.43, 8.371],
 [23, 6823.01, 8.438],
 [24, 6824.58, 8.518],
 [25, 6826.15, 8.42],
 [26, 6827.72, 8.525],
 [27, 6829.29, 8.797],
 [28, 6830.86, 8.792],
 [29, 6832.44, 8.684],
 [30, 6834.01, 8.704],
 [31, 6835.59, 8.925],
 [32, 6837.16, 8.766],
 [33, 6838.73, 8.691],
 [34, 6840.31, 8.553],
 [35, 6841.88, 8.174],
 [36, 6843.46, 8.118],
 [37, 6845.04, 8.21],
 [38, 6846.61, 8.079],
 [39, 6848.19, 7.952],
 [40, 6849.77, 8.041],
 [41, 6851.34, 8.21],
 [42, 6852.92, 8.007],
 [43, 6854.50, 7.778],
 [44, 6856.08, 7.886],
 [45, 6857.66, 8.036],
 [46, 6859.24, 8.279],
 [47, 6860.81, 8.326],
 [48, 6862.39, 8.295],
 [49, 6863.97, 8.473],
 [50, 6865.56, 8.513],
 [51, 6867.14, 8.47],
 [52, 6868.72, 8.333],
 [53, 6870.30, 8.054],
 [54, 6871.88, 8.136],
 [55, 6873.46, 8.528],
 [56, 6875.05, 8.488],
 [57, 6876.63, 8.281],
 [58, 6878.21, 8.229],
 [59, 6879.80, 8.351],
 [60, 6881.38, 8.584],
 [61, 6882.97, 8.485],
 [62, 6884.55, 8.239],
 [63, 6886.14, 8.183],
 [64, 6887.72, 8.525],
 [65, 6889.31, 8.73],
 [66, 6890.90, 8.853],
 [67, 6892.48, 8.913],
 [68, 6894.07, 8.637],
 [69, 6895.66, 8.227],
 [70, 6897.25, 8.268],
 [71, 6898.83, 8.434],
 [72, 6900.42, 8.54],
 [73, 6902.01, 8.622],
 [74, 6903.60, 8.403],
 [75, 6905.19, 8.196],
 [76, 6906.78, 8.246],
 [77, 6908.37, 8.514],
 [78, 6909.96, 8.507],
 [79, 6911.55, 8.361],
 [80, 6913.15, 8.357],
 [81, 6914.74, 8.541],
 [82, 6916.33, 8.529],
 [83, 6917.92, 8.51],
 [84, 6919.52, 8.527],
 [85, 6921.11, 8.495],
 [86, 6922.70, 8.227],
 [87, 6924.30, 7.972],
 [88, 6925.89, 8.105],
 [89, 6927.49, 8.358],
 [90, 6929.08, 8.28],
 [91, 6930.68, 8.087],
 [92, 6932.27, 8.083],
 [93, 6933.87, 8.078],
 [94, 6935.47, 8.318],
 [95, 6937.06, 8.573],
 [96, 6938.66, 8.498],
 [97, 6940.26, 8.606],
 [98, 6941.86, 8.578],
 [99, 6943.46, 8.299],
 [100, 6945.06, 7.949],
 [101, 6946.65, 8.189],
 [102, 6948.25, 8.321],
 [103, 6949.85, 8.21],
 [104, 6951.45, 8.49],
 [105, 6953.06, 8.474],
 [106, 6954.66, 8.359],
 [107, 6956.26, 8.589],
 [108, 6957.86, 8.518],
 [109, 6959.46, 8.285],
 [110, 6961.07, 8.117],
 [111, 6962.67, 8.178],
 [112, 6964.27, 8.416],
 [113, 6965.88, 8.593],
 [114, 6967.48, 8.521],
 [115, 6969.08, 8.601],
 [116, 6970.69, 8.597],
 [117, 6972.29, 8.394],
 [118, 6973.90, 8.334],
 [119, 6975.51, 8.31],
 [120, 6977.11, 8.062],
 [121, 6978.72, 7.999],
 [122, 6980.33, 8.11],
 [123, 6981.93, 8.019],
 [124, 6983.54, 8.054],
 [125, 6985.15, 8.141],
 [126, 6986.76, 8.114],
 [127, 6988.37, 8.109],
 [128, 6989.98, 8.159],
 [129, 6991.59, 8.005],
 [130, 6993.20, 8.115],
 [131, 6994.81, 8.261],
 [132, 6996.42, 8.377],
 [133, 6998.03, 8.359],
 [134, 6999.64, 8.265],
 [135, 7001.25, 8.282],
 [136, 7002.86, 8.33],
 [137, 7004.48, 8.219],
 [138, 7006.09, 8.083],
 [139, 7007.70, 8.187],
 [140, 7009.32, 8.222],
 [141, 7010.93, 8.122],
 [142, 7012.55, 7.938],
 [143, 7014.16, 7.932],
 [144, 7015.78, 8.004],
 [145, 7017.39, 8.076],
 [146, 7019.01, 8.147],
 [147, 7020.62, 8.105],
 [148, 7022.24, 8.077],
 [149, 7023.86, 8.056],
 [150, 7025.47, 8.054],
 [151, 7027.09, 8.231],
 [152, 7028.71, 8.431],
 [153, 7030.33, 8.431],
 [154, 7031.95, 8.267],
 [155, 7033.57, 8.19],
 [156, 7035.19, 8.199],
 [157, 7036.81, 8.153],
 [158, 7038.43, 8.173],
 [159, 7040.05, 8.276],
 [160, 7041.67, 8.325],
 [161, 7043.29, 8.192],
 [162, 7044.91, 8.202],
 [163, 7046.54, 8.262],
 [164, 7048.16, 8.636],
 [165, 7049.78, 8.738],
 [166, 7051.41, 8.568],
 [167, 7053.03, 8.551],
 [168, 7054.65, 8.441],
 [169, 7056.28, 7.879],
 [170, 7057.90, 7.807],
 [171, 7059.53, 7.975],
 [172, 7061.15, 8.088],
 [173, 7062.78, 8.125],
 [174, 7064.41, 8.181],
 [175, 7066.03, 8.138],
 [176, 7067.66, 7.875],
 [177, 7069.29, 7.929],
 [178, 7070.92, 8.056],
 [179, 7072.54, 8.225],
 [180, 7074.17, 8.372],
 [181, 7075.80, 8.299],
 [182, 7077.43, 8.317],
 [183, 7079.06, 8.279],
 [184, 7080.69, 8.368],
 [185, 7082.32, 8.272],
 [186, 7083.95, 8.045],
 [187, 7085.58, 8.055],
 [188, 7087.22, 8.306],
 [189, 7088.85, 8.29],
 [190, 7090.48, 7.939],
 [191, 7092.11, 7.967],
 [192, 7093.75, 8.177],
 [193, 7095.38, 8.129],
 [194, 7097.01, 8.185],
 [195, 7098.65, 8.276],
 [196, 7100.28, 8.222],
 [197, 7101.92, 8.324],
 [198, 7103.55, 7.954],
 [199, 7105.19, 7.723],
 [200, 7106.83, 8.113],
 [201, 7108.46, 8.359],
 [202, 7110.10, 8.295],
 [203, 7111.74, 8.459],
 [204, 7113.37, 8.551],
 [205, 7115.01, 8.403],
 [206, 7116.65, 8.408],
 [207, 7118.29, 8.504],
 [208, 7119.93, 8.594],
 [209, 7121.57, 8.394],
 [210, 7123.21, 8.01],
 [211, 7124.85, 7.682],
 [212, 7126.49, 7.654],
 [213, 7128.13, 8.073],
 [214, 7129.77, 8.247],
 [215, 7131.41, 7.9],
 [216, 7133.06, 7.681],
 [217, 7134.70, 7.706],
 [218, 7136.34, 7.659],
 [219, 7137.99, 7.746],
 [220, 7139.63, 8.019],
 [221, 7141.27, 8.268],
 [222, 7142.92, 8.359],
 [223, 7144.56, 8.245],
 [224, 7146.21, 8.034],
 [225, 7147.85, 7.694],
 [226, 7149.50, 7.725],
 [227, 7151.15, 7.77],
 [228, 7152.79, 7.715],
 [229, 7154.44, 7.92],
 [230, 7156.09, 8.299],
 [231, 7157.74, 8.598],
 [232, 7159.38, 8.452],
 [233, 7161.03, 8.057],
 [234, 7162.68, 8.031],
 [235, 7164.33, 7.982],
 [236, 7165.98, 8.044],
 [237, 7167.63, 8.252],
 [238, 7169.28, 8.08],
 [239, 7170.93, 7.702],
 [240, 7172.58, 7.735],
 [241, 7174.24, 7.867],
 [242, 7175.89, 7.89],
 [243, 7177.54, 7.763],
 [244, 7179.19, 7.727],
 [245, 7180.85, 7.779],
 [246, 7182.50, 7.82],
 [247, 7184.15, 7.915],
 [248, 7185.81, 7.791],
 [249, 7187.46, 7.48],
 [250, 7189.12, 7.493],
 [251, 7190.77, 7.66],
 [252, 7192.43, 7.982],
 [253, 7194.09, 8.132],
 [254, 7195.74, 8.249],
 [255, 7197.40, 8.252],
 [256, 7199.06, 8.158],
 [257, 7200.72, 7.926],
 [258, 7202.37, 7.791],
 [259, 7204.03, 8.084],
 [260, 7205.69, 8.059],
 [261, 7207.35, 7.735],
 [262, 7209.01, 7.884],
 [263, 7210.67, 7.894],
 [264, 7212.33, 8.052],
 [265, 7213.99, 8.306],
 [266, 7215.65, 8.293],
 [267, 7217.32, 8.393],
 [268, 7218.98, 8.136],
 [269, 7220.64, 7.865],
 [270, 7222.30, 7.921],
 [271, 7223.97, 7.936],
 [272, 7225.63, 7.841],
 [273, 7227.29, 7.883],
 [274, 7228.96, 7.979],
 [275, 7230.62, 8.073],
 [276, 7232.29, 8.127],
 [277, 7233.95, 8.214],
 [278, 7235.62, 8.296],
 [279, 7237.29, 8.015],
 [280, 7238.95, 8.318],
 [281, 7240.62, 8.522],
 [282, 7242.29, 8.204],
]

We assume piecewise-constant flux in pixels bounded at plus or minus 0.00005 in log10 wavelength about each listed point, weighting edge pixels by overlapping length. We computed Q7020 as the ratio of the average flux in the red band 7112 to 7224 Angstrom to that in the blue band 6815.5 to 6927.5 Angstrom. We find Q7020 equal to 0.95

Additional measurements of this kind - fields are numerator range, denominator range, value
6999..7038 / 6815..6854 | 0.97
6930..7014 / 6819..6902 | 0.98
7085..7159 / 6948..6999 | 0.98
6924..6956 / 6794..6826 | 0.98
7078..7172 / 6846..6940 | 0.97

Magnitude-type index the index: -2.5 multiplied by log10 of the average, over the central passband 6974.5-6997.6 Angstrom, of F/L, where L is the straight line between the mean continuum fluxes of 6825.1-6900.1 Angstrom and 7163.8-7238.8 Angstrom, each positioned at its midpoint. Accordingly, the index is 0.01 mag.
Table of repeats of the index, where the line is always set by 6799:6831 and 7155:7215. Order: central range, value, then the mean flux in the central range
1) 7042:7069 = -0.01 mag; 8.22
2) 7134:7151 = 0.01 mag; 7.94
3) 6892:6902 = -0.02 mag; 8.5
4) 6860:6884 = 0.00 mag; 8.37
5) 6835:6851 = 0.01 mag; 8.34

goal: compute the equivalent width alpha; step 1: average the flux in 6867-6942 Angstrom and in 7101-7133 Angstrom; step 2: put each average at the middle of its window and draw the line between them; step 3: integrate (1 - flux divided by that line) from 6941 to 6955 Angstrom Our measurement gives 0.1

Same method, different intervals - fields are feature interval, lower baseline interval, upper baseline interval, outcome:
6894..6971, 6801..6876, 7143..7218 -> -0.9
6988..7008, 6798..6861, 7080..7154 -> 0.0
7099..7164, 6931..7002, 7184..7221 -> -0.2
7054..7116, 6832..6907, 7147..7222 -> -0.6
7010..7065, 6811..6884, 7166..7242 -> -0.2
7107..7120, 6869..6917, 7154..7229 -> -0.5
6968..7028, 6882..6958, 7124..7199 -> 0.5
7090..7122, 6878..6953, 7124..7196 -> -0.9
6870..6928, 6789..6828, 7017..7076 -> -0.2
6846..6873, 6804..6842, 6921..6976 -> 1.0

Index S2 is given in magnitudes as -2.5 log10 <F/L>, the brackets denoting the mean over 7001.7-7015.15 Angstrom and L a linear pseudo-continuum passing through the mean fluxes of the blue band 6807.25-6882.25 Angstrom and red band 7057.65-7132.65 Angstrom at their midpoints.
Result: 0.01 mag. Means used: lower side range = 8.38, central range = 8.13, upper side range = 8.16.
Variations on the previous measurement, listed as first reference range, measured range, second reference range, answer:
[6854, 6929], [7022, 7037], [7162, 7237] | 0.00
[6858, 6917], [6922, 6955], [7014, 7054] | 0.01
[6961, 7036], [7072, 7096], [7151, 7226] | -0.01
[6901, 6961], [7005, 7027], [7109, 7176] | 0.02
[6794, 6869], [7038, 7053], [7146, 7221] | -0.03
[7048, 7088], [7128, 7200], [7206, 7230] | 0.02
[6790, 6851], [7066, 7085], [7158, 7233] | -0.01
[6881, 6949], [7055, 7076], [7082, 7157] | 0.01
